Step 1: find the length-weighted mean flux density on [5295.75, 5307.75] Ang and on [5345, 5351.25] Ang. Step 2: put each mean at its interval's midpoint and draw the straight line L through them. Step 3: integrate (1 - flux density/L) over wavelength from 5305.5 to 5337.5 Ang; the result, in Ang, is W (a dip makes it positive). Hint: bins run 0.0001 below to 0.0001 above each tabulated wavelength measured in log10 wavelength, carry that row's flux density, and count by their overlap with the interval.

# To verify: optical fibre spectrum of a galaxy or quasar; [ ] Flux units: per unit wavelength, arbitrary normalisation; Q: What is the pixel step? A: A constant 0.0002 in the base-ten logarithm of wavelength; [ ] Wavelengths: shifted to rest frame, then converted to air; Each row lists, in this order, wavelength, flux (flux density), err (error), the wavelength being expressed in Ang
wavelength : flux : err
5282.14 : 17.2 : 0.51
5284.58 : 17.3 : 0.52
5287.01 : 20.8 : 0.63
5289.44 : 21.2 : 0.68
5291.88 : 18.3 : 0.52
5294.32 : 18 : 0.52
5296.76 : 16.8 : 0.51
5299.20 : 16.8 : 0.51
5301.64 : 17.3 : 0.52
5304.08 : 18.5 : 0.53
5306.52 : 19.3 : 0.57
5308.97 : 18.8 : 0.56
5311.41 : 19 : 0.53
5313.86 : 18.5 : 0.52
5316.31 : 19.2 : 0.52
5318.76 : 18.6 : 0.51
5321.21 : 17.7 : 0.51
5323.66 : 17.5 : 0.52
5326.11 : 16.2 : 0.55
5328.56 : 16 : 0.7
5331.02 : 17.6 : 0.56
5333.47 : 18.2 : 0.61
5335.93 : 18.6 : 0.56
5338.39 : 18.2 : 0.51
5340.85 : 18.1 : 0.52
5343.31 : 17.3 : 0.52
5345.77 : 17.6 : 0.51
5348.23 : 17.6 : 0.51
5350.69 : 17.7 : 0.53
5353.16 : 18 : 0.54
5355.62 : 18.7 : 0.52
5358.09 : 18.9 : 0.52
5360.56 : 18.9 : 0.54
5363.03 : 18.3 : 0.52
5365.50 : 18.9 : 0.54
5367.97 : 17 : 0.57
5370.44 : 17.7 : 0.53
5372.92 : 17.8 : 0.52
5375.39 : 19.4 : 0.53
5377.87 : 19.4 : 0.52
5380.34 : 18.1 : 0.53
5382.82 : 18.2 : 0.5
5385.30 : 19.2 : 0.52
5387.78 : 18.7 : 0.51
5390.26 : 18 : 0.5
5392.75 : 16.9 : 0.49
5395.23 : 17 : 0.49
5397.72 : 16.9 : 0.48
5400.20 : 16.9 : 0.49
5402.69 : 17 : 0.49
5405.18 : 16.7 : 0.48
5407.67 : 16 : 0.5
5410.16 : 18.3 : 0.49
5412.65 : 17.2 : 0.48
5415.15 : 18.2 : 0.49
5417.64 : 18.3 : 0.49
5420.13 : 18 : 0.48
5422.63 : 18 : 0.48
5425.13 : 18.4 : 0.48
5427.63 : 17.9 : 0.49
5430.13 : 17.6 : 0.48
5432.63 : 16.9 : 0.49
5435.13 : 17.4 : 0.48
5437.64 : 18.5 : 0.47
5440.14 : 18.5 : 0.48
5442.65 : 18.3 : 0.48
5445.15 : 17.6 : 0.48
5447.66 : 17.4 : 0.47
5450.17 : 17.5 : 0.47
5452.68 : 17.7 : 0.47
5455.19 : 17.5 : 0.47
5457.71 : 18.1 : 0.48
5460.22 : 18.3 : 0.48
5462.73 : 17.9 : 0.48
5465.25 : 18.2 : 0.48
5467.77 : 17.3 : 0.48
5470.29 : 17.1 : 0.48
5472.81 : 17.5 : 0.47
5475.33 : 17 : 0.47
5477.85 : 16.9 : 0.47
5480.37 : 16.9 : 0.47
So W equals -0.7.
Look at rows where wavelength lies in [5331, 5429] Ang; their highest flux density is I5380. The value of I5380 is 19.4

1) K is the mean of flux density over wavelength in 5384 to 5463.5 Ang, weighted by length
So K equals 17.7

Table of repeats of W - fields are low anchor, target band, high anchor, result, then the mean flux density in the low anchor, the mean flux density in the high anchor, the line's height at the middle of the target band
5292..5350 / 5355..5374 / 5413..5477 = -0.4 Ang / 17.9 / 17.8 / 17.9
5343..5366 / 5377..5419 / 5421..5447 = 0.8 Ang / 18.2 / 17.9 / 18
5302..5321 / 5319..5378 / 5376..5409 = 0.8 Ang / 18.7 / 17.6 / 18.2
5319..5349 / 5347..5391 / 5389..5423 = -2.2 Ang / 17.6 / 17.4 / 17.5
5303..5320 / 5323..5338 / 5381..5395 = 1.0 Ang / 18.8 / 18.1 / 18.7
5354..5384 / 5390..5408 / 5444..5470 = 1.3 Ang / 18.4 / 17.7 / 18.2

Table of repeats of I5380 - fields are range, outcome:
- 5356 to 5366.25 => 18.9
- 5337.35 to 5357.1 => 18.7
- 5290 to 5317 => 19.3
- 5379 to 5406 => 19.2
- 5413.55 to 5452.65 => 18.5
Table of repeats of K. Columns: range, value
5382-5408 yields 17.4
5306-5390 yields 18.2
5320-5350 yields 17.6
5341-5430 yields 17.9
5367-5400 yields 18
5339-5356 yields 17.8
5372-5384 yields 18.6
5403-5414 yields 17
